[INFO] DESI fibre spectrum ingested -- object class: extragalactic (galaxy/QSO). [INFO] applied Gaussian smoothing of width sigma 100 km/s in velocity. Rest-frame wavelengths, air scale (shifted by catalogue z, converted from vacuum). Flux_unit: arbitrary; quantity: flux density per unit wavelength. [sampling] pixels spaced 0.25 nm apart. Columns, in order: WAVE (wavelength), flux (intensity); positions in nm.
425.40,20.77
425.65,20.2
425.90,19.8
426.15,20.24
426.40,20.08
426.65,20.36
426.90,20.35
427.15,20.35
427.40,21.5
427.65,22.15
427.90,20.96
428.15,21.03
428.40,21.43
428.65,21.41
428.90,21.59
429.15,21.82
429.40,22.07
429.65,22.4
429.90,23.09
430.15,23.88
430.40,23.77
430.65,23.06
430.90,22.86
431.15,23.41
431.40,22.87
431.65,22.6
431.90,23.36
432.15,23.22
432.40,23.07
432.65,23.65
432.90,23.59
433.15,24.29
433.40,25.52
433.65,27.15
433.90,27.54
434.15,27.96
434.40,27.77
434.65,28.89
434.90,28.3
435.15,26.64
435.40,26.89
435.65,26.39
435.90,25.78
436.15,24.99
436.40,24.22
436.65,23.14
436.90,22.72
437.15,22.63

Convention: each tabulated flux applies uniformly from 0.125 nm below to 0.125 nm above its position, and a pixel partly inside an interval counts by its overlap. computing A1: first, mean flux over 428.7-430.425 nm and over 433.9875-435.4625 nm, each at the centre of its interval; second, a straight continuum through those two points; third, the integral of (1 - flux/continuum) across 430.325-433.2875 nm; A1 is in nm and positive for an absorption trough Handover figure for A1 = 0.177 nm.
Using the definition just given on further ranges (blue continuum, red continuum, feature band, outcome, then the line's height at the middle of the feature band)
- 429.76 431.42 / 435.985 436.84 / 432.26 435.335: -0.32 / 23.7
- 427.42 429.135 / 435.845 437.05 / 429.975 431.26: -0.07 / 22.2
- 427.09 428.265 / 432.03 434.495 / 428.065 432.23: 0.08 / 23.1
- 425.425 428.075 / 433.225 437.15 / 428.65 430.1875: 0.00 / 22.4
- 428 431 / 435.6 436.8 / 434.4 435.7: -0.17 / 24.4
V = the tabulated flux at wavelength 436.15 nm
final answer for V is 24.99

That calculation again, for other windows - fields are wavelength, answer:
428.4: 21.43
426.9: 20.35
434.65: 28.89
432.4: 23.07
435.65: 26.39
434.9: 28.3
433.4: 25.52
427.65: 22.15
